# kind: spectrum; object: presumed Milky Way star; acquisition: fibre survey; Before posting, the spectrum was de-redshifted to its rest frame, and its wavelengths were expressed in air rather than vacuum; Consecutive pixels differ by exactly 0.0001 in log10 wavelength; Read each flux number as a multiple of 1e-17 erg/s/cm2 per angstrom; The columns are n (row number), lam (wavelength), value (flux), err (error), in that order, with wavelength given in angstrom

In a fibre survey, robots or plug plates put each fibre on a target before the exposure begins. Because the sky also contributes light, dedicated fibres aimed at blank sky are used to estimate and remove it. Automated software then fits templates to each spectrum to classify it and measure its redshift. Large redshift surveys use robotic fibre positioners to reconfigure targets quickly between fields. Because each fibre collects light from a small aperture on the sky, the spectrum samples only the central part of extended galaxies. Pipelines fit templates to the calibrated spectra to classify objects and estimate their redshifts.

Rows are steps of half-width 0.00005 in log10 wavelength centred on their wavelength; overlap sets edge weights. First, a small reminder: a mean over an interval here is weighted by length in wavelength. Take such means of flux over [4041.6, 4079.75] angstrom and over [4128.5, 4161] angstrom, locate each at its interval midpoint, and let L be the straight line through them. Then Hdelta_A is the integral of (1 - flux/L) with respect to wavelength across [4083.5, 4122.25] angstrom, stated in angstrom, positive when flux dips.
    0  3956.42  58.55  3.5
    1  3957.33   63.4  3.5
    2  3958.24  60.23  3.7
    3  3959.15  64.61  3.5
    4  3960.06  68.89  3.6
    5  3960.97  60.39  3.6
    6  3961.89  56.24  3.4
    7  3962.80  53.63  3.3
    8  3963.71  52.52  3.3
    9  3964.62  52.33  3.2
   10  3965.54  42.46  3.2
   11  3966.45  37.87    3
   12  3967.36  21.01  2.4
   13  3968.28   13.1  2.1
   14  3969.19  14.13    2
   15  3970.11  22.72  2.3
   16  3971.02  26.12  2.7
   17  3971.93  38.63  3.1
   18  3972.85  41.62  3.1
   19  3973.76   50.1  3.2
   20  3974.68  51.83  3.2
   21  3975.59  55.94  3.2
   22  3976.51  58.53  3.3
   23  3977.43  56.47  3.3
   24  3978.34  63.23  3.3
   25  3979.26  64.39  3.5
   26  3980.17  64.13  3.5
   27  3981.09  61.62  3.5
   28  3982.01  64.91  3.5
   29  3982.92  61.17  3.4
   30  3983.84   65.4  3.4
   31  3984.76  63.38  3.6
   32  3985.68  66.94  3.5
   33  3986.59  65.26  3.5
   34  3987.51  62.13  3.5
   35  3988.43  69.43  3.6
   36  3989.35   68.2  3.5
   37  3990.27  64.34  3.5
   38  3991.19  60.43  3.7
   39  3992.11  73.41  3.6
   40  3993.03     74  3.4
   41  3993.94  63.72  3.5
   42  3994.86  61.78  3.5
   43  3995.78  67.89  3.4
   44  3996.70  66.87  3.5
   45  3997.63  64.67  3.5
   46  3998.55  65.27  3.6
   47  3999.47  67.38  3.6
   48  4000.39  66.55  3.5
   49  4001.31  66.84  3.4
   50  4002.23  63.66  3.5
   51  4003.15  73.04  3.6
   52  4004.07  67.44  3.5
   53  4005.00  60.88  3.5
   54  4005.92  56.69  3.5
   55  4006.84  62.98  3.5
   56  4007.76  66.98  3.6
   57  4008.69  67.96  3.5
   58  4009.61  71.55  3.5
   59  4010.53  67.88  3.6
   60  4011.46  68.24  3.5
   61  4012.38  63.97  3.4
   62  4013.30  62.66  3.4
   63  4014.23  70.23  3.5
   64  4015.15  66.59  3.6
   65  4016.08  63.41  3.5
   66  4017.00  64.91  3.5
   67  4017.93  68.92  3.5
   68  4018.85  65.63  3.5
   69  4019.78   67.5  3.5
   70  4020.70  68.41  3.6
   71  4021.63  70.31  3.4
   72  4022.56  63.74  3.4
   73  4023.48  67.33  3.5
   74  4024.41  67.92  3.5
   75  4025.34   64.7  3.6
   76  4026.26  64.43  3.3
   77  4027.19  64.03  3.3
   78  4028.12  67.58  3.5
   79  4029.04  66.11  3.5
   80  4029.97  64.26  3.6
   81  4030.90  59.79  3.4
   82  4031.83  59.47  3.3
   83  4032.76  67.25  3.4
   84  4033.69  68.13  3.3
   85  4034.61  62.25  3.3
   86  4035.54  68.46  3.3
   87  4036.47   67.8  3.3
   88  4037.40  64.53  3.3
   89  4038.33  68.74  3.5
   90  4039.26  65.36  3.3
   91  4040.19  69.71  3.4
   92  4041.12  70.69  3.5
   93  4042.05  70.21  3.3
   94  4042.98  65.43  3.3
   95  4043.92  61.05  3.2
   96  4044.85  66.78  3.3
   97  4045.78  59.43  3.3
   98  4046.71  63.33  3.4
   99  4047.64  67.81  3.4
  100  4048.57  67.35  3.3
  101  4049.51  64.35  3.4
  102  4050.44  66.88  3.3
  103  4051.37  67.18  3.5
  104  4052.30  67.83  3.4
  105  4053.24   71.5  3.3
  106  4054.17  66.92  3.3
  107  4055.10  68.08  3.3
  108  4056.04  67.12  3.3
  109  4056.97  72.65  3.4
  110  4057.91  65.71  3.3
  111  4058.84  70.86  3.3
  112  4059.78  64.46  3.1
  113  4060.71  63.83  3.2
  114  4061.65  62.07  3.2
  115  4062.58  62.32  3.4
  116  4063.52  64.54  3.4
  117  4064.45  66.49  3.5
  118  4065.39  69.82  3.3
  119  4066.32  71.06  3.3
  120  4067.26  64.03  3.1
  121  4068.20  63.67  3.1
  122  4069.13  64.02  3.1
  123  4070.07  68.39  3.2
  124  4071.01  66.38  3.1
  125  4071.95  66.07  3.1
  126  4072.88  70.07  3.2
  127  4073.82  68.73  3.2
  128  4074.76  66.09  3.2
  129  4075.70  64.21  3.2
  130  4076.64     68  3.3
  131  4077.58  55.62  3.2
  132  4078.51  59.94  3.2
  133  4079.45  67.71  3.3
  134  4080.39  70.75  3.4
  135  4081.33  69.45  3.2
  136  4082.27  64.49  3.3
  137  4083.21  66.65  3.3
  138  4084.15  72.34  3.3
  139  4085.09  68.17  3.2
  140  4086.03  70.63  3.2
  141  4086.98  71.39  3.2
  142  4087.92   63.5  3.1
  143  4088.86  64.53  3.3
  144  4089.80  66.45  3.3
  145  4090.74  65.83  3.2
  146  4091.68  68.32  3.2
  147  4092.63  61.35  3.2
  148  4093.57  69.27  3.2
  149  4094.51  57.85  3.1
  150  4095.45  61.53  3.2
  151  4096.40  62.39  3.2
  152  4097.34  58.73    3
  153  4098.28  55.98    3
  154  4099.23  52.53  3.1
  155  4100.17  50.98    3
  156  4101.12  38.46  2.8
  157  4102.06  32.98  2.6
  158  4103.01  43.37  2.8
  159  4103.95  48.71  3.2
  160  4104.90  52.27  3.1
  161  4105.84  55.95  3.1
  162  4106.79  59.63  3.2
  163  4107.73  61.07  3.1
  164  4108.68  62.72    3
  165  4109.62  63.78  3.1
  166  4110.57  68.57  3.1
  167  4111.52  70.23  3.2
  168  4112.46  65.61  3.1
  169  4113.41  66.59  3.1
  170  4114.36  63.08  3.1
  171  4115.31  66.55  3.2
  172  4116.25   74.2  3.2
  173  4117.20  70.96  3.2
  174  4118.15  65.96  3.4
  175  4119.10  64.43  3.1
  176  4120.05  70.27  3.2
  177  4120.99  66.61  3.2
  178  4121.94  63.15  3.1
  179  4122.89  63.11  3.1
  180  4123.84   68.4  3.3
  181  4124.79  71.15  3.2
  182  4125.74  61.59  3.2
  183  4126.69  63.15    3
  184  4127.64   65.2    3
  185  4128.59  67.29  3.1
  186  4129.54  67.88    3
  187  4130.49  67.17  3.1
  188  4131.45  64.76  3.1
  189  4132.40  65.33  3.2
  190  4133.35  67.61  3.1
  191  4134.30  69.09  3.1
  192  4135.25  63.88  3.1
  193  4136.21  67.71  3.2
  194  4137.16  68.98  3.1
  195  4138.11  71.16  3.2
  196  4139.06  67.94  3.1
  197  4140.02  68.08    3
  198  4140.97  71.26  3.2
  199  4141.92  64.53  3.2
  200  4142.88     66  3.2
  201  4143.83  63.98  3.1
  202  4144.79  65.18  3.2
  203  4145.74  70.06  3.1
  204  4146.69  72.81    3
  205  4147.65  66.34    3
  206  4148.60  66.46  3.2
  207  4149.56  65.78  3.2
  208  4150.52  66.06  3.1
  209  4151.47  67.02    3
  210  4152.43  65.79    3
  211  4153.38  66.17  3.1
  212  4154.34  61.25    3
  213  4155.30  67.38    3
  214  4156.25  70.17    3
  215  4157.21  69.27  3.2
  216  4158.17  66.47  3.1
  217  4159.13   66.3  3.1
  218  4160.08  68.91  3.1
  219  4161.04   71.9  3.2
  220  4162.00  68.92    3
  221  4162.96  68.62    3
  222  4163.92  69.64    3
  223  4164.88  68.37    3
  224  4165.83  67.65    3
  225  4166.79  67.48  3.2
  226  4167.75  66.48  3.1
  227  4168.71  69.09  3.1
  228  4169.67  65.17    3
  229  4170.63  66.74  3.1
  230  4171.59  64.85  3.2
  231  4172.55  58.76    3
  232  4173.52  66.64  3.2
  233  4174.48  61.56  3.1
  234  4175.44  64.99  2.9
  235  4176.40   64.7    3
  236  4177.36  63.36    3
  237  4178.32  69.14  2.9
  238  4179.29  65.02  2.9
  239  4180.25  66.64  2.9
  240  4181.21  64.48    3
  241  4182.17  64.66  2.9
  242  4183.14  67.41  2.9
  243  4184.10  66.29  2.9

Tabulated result 2.8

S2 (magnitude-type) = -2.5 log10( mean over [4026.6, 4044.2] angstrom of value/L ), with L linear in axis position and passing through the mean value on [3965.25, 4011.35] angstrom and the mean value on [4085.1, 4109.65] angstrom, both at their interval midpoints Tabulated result -0.13 mag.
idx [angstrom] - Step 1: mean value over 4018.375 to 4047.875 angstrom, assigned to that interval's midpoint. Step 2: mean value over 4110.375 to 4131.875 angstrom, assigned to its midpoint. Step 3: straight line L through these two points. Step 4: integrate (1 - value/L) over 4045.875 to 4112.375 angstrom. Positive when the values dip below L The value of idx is 2.7 angstrom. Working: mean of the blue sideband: 65.9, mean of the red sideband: 66.7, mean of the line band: 63.6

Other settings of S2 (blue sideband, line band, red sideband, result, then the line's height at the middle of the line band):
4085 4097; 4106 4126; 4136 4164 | 0.01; 66.3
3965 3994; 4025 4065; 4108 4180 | -0.13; 58.6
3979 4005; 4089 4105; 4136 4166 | 0.20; 67.1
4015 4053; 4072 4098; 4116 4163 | 0.02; 66.6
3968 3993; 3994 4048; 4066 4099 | -0.12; 59.1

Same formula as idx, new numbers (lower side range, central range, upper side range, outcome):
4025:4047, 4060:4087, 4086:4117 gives -1.6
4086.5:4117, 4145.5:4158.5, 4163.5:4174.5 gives -0.5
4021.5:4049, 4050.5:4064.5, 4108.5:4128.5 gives -0.2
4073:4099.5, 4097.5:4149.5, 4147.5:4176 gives 1.8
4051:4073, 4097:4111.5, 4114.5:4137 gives 2.7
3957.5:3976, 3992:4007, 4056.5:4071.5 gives -4.1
